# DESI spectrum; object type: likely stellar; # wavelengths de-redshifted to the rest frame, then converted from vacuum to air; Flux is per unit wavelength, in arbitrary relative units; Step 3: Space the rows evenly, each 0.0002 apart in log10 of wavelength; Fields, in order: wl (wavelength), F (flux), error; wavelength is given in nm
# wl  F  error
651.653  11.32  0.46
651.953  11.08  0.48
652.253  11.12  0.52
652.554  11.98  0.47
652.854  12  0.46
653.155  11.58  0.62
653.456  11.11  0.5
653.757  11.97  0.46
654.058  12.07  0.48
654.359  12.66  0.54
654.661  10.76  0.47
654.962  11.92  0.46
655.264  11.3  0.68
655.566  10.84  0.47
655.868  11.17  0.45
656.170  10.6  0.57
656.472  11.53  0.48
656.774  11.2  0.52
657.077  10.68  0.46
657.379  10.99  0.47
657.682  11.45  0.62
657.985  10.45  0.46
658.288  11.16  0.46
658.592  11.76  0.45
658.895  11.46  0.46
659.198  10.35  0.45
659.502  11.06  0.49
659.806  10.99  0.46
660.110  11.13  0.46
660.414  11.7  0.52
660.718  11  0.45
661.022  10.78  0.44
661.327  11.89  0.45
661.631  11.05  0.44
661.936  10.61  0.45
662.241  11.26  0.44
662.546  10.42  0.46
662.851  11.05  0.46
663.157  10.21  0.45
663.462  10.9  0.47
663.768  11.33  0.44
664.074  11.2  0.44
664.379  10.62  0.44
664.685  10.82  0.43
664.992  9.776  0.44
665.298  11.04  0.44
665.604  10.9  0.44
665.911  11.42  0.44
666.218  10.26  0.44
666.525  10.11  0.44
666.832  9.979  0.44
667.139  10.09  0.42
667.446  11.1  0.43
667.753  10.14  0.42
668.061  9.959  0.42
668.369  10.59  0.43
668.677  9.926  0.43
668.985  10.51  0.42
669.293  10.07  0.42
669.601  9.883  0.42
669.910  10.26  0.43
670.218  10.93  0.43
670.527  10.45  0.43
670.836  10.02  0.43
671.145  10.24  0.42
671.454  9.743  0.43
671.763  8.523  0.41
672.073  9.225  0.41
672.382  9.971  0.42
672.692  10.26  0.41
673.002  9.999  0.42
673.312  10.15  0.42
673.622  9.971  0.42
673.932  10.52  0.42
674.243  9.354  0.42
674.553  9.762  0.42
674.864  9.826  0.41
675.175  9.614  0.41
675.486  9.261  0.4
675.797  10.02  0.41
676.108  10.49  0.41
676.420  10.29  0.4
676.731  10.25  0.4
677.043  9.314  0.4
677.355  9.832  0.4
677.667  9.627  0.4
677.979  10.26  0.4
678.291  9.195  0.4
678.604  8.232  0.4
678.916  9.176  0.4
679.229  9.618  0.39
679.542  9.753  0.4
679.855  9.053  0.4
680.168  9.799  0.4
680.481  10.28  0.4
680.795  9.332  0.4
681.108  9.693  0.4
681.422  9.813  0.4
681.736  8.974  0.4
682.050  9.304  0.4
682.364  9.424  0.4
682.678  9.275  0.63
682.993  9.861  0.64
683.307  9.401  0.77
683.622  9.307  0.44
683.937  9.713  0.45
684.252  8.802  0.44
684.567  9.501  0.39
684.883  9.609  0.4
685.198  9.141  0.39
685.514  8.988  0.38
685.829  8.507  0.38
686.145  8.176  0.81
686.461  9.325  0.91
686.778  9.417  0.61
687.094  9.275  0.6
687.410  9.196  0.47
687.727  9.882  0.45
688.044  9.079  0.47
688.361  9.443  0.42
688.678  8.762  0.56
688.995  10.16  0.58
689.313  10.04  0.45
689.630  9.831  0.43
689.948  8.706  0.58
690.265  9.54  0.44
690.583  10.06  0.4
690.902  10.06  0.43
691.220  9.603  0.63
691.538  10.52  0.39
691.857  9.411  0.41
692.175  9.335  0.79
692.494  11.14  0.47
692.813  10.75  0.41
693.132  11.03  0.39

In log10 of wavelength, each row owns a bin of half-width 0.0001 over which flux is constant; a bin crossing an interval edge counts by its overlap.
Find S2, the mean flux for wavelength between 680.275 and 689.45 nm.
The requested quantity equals 9.37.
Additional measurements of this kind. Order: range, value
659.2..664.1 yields 11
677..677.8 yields 9.63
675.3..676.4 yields 9.96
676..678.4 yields 9.91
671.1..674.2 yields 9.83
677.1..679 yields 9.39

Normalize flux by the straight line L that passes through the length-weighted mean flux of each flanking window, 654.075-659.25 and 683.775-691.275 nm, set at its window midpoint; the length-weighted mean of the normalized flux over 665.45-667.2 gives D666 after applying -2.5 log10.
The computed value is 0.02 mag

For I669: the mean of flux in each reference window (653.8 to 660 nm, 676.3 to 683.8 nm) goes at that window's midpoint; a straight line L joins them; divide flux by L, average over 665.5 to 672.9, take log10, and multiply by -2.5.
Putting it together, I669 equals 0.02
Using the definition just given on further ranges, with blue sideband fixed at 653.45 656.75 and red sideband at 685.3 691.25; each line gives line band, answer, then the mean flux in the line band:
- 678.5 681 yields 0.05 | 9.44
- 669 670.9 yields 0.02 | 10.3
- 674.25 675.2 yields 0.06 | 9.69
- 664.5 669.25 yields 0.03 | 10.4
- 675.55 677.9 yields 0.01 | 9.96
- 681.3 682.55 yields 0.05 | 9.37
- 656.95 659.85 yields 0.02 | 11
